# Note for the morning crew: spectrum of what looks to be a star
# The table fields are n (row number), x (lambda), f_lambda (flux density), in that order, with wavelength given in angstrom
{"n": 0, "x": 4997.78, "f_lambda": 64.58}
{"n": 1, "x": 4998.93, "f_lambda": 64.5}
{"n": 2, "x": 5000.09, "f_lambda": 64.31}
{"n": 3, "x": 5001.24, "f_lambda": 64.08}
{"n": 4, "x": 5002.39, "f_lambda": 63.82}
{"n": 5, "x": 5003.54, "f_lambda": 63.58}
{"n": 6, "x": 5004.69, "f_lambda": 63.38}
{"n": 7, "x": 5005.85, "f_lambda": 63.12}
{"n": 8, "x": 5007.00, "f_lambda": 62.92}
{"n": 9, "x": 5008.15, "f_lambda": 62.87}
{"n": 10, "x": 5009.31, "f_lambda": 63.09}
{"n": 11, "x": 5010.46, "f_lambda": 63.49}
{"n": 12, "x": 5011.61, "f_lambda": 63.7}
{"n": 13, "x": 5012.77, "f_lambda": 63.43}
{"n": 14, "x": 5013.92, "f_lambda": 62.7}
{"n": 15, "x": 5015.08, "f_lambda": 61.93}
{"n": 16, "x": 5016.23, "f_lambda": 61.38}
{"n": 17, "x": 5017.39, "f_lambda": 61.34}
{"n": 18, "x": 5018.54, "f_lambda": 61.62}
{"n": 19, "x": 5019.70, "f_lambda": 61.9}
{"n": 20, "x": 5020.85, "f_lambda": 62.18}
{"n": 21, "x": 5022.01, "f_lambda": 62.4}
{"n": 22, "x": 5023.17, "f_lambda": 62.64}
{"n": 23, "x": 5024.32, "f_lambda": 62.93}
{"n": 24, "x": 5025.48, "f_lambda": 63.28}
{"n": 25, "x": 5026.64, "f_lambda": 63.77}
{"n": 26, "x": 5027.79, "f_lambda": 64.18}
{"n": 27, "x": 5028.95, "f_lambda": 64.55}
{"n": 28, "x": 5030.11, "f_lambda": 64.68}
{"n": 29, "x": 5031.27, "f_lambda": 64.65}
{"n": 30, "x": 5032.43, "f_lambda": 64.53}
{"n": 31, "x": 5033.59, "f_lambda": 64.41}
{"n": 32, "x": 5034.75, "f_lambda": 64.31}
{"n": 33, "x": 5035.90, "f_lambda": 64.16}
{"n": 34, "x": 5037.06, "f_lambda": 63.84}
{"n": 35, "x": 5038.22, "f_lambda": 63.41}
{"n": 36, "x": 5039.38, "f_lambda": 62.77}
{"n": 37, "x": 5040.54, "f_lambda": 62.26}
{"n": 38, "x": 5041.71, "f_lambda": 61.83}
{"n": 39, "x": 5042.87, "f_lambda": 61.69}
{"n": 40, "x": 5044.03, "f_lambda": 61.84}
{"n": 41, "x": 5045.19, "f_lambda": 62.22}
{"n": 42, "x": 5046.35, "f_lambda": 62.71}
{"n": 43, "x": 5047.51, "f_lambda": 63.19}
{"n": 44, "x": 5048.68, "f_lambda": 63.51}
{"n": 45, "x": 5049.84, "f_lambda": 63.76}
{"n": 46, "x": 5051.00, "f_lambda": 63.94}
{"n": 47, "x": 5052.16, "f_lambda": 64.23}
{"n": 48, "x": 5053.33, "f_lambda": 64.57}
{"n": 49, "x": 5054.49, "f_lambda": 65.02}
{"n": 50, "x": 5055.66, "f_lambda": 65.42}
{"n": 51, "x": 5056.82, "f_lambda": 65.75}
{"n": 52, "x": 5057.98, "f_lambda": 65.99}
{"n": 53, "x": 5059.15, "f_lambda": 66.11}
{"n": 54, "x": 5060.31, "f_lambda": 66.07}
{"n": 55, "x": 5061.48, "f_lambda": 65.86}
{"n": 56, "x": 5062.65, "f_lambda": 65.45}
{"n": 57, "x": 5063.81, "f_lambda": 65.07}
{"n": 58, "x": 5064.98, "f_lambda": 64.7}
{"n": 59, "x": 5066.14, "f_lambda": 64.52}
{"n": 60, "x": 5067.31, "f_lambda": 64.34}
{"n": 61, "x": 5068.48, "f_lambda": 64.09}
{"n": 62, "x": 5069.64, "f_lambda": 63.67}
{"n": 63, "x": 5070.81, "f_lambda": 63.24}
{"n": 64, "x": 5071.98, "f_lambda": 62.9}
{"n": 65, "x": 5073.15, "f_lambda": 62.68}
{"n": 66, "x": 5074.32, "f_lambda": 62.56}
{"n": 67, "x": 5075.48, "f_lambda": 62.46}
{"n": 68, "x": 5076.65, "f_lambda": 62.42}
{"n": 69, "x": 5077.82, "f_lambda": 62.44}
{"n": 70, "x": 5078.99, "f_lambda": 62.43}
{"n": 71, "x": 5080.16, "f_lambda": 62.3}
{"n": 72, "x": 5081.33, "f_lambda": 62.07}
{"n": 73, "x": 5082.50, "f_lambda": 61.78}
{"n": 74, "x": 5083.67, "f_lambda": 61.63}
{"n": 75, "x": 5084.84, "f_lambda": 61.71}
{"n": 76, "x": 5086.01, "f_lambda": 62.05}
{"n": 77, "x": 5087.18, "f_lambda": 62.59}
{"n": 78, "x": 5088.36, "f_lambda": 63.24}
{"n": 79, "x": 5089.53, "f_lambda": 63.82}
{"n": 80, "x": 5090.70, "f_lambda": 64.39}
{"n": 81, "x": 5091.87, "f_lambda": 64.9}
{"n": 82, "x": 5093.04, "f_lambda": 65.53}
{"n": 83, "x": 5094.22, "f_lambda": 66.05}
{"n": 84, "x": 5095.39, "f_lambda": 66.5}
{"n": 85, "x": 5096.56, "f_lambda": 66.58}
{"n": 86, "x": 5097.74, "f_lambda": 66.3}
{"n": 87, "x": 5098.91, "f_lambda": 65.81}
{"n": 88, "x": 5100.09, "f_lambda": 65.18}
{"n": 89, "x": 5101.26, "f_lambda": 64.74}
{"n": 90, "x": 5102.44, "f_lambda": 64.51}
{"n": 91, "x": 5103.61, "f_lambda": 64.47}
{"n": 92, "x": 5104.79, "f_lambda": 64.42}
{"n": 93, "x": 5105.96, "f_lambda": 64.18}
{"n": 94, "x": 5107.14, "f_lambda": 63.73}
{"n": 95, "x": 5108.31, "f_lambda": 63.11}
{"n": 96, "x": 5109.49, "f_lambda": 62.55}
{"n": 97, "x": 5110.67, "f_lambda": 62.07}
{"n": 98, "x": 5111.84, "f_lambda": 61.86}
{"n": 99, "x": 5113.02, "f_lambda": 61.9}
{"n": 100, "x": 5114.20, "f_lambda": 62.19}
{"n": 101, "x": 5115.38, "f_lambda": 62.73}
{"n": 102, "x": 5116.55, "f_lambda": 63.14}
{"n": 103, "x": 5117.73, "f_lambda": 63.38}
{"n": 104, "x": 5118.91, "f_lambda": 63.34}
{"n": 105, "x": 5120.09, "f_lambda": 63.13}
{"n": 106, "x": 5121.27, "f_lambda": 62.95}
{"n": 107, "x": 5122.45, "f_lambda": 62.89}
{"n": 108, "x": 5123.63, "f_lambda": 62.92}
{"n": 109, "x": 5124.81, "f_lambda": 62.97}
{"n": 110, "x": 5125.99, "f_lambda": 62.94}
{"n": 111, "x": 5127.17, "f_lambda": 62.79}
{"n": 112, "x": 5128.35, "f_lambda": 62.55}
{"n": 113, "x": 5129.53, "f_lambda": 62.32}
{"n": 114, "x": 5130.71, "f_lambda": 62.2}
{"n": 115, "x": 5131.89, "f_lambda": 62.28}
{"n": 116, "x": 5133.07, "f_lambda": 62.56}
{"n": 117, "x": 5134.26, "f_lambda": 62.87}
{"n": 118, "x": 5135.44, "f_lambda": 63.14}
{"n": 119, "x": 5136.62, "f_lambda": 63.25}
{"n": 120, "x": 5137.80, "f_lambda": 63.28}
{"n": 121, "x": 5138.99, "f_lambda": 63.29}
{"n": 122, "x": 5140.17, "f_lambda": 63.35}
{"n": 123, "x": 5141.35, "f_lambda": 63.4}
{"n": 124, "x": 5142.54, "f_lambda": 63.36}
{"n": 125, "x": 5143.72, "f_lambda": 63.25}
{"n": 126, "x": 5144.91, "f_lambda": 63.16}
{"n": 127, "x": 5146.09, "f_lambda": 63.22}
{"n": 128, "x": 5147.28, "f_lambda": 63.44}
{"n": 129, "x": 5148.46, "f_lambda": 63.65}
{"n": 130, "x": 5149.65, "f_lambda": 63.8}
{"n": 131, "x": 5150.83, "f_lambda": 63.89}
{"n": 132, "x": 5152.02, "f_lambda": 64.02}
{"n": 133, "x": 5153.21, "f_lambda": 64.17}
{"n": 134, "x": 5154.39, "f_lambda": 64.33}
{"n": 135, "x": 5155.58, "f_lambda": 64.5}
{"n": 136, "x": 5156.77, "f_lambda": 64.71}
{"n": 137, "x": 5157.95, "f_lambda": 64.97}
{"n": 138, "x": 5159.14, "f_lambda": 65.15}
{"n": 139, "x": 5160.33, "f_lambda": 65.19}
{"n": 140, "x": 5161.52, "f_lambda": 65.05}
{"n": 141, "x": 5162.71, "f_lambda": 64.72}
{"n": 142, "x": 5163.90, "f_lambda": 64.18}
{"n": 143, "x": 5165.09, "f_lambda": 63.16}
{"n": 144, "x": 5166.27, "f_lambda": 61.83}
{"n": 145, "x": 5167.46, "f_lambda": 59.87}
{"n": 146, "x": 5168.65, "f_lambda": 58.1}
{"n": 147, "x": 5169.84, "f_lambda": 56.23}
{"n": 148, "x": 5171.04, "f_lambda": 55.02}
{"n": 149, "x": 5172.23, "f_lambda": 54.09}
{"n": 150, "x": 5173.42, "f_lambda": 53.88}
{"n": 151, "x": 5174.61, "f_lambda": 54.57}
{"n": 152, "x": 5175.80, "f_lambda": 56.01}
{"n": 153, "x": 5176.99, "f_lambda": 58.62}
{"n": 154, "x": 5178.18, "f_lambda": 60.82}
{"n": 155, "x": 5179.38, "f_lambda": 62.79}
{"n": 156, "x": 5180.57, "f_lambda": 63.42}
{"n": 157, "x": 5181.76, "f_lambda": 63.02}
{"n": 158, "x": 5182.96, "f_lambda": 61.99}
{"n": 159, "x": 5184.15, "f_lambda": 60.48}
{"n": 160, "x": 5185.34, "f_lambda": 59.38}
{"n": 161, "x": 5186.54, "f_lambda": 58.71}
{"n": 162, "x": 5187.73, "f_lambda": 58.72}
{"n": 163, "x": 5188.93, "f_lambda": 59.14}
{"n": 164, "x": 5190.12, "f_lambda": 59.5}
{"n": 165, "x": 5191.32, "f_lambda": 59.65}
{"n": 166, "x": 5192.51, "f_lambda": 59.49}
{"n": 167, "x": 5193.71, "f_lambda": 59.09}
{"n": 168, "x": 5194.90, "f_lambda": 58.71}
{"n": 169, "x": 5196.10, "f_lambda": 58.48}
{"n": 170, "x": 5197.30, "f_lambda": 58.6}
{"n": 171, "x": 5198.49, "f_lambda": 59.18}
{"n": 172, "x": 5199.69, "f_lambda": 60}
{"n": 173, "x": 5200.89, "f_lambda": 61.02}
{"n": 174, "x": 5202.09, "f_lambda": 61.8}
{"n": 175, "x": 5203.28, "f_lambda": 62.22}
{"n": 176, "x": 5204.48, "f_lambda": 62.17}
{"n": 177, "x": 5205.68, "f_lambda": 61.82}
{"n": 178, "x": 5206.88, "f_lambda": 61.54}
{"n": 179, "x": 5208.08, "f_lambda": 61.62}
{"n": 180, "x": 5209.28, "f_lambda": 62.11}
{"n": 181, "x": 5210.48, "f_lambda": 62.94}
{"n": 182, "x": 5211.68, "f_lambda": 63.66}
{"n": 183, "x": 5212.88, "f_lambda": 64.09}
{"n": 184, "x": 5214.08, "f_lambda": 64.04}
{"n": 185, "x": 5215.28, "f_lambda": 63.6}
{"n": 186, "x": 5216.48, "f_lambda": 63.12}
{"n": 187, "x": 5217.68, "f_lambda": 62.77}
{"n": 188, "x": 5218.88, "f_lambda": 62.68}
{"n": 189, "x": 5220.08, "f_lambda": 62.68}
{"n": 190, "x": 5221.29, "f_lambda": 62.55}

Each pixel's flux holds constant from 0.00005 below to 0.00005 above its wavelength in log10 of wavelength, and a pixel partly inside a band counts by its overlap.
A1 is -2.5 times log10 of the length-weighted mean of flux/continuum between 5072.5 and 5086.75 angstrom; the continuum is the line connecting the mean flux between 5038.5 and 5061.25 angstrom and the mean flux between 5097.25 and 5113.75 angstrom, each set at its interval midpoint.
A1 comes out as 0.03 mag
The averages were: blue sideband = 63.9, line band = 62.2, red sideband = 63.9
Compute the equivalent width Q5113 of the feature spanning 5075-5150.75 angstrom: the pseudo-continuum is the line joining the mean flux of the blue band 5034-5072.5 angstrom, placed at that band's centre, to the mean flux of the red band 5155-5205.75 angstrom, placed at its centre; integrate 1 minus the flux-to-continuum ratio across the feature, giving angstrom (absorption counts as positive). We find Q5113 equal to -1.21 angstrom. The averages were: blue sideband 64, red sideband 60.4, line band 63.3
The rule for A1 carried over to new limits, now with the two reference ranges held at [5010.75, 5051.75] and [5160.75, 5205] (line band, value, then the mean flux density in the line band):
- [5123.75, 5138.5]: -0.032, 62.8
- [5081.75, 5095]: -0.027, 63.5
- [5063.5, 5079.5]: -0.020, 63.4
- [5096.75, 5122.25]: -0.038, 63.6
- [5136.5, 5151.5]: -0.048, 63.4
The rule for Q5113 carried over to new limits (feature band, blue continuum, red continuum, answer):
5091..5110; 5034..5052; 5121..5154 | -0.53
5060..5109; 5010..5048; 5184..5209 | -1.50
